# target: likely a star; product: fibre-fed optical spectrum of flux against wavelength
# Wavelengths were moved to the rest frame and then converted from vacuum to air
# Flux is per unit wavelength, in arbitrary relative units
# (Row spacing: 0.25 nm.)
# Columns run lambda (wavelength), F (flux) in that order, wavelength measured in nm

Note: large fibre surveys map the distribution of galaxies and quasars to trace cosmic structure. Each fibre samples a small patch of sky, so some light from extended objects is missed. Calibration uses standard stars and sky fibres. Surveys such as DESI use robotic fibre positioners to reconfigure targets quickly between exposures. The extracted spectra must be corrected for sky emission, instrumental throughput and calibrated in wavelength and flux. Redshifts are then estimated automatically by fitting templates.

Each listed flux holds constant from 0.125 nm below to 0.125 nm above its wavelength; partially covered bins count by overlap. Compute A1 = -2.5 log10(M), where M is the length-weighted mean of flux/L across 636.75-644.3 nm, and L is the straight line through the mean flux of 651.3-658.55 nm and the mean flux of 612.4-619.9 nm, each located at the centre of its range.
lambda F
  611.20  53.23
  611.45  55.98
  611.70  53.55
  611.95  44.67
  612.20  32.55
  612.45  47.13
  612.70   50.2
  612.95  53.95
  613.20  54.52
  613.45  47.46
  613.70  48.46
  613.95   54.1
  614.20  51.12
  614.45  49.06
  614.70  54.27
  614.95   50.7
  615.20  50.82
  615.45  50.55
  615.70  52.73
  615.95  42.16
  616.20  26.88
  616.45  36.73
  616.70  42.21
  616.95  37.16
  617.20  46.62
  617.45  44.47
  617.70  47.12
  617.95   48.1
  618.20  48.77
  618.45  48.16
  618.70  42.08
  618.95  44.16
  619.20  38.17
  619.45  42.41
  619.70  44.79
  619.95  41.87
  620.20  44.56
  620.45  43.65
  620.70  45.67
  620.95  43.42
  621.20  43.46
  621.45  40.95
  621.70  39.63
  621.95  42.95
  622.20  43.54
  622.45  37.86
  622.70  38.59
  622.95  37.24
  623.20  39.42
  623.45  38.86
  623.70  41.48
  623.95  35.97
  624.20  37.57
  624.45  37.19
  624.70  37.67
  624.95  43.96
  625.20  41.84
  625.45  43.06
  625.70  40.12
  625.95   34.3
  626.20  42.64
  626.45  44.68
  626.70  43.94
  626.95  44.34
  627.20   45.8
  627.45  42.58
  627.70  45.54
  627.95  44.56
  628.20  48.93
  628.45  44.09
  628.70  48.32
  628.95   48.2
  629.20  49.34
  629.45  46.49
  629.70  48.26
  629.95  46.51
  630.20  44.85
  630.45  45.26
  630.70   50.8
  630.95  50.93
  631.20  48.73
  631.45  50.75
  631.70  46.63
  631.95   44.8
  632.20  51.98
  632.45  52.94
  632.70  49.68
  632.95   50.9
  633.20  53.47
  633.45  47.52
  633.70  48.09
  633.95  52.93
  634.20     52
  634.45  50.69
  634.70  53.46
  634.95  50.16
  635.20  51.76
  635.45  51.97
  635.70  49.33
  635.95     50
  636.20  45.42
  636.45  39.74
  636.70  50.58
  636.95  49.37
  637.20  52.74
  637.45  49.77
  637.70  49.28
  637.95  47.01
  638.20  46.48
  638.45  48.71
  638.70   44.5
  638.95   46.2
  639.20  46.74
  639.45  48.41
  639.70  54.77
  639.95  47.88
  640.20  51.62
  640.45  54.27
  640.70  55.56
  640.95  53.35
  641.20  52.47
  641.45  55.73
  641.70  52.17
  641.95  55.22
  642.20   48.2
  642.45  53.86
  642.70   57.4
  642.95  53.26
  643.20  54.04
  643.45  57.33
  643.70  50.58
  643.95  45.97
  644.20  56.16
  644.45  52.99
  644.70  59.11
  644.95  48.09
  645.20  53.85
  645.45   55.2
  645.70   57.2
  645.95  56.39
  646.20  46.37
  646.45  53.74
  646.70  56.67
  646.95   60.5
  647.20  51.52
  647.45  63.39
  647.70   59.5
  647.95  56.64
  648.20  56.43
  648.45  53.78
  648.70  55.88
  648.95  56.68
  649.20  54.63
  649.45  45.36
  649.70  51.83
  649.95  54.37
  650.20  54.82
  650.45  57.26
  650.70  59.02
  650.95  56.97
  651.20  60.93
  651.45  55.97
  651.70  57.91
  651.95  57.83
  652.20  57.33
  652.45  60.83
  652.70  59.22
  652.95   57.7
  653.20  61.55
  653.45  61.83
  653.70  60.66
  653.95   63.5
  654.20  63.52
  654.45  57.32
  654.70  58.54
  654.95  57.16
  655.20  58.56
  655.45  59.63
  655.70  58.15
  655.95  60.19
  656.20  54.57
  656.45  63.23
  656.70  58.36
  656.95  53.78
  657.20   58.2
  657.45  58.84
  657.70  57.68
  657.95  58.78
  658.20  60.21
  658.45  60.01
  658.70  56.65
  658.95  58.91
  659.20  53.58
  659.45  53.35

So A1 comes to 0.063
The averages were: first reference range 46.4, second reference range 59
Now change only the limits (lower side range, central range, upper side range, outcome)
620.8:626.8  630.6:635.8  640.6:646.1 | -0.08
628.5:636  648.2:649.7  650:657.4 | 0.06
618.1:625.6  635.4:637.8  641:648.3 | 0.03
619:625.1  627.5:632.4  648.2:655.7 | -0.05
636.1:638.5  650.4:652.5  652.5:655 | 0.01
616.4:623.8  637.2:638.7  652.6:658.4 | 0.06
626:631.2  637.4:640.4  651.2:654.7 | 0.07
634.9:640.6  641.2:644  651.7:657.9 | -0.03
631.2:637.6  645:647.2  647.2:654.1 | 0.01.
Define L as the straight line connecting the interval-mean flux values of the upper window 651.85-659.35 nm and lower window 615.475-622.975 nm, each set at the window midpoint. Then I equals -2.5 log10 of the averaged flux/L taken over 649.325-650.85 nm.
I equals 0.05 mag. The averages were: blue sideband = 42.7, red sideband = 58.9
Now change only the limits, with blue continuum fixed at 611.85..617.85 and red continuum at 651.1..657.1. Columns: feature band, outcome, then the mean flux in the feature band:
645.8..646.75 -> 0.068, 53.1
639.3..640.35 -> 0.079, 50.7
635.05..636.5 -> 0.100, 48.5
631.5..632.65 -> 0.060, 49.2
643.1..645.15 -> 0.056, 53.1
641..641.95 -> 0.027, 53.7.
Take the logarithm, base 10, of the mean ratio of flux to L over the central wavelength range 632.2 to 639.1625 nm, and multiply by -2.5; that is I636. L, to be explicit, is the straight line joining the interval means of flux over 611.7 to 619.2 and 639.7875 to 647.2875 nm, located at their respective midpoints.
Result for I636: 0.05 mag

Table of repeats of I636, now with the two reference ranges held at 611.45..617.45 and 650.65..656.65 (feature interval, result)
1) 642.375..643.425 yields 0.019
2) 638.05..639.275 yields 0.173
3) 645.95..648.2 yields 0.021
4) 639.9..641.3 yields 0.048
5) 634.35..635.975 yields 0.049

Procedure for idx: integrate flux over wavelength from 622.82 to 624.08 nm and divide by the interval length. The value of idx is 38.6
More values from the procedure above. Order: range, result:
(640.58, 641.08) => 54.4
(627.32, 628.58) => 45.2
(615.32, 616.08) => 48.4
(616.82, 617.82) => 43.8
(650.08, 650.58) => 56.1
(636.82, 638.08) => 49.6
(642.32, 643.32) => 54.6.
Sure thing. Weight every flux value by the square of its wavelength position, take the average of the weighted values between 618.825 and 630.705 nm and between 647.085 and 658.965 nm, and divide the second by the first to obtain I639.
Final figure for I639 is 1.47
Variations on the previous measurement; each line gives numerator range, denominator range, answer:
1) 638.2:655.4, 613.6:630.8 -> 1.35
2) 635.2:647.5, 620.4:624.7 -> 1.36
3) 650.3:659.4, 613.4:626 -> 1.52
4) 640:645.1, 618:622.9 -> 1.33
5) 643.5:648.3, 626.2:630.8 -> 1.25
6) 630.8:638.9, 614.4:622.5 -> 1.18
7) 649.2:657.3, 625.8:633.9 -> 1.32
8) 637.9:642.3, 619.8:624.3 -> 1.31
